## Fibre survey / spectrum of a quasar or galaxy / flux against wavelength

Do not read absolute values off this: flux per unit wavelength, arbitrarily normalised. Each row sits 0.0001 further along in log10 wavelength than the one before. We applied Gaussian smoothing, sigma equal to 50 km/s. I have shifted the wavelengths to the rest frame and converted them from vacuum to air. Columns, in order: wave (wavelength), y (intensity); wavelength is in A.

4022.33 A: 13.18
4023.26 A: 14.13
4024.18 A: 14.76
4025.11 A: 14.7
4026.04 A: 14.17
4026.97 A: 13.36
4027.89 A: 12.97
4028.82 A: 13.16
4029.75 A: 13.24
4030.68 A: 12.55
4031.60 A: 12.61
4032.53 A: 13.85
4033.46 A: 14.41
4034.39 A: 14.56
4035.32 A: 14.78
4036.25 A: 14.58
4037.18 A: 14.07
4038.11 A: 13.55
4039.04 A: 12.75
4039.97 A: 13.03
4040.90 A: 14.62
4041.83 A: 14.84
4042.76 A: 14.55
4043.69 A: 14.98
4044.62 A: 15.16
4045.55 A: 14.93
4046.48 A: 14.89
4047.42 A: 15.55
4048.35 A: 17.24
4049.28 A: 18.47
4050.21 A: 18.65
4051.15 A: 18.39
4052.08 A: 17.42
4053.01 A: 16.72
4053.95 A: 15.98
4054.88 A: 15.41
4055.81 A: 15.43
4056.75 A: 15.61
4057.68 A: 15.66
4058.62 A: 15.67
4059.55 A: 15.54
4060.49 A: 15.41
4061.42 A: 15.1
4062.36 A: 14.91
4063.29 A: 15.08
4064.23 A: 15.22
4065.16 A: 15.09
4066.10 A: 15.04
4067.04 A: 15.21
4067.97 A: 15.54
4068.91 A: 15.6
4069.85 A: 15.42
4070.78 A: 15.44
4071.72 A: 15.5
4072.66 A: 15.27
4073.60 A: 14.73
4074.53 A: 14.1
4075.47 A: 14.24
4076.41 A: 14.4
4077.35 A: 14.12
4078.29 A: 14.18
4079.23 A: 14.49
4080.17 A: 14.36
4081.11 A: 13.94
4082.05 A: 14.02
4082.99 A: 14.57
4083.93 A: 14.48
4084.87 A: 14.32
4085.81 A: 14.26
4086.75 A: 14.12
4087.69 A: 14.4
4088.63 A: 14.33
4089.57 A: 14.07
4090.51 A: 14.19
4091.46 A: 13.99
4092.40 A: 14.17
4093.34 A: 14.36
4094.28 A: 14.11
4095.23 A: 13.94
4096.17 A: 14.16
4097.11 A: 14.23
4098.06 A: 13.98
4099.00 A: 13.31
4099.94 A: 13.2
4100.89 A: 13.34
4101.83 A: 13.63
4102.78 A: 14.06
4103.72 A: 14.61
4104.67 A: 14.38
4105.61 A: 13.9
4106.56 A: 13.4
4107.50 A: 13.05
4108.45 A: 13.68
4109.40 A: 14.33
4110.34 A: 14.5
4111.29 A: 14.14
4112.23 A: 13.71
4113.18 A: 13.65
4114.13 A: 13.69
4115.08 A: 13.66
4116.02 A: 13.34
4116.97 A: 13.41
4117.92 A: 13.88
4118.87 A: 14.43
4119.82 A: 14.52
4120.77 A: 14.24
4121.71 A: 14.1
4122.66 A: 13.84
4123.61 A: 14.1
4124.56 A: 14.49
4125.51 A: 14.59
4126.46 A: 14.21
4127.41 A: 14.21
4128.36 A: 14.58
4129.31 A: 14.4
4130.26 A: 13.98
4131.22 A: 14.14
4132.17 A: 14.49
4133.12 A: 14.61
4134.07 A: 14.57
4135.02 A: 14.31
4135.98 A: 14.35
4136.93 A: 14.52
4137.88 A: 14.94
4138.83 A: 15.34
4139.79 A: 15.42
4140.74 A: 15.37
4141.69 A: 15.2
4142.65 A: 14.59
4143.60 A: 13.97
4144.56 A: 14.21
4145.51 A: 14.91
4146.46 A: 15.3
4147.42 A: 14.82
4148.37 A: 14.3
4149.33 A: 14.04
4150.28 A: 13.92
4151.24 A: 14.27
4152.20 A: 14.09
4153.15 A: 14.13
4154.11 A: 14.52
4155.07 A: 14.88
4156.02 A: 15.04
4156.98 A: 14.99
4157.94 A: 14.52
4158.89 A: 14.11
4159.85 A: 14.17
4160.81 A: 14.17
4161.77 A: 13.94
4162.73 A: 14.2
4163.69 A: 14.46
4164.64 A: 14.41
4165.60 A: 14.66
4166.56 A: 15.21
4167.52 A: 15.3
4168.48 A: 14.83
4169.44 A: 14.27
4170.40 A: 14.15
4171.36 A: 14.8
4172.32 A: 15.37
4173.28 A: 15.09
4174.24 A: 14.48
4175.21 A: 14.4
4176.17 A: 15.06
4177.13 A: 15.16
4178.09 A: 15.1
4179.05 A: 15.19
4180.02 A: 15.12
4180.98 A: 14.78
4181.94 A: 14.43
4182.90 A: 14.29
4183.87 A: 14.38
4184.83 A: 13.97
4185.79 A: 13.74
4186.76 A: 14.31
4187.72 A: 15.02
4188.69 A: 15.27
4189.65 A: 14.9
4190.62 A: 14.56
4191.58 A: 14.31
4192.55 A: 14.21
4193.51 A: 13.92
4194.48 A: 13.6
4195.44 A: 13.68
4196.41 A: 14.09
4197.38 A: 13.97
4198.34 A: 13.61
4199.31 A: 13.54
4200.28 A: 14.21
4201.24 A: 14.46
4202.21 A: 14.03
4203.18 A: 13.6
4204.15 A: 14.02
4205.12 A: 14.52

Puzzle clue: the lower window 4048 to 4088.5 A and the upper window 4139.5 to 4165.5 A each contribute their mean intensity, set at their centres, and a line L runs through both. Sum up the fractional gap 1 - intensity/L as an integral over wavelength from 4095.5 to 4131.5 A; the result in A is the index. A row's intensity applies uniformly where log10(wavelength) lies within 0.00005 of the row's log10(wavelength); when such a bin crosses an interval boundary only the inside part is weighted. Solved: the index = 2.2 A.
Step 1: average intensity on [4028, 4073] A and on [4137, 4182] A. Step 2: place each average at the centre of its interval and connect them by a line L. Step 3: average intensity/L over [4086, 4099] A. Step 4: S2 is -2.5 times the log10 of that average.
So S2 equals 0.06 mag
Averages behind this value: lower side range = 15.1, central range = 14.1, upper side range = 14.7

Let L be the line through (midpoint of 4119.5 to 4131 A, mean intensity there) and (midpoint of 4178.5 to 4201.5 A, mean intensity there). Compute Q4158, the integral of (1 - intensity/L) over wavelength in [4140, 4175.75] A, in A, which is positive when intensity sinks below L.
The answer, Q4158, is -0.7 A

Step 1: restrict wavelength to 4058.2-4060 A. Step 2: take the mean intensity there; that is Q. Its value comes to 15.6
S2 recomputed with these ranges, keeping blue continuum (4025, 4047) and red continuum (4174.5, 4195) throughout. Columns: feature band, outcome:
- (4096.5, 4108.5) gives 0.04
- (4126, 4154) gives -0.01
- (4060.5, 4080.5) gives -0.06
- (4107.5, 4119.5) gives 0.03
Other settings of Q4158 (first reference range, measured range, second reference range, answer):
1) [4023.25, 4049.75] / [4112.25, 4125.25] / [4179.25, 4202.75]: 0.3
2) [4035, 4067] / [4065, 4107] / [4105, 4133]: 1.0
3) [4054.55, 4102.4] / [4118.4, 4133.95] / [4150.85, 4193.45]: 0.3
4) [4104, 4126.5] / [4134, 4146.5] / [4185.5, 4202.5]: -0.7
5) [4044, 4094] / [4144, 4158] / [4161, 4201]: 0.1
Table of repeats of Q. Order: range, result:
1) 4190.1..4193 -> 14.3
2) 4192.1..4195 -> 13.9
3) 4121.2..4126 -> 14.2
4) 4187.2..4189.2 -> 15.1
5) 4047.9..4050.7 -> 18.1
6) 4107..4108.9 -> 13.4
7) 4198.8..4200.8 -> 13.9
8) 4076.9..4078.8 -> 14.1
